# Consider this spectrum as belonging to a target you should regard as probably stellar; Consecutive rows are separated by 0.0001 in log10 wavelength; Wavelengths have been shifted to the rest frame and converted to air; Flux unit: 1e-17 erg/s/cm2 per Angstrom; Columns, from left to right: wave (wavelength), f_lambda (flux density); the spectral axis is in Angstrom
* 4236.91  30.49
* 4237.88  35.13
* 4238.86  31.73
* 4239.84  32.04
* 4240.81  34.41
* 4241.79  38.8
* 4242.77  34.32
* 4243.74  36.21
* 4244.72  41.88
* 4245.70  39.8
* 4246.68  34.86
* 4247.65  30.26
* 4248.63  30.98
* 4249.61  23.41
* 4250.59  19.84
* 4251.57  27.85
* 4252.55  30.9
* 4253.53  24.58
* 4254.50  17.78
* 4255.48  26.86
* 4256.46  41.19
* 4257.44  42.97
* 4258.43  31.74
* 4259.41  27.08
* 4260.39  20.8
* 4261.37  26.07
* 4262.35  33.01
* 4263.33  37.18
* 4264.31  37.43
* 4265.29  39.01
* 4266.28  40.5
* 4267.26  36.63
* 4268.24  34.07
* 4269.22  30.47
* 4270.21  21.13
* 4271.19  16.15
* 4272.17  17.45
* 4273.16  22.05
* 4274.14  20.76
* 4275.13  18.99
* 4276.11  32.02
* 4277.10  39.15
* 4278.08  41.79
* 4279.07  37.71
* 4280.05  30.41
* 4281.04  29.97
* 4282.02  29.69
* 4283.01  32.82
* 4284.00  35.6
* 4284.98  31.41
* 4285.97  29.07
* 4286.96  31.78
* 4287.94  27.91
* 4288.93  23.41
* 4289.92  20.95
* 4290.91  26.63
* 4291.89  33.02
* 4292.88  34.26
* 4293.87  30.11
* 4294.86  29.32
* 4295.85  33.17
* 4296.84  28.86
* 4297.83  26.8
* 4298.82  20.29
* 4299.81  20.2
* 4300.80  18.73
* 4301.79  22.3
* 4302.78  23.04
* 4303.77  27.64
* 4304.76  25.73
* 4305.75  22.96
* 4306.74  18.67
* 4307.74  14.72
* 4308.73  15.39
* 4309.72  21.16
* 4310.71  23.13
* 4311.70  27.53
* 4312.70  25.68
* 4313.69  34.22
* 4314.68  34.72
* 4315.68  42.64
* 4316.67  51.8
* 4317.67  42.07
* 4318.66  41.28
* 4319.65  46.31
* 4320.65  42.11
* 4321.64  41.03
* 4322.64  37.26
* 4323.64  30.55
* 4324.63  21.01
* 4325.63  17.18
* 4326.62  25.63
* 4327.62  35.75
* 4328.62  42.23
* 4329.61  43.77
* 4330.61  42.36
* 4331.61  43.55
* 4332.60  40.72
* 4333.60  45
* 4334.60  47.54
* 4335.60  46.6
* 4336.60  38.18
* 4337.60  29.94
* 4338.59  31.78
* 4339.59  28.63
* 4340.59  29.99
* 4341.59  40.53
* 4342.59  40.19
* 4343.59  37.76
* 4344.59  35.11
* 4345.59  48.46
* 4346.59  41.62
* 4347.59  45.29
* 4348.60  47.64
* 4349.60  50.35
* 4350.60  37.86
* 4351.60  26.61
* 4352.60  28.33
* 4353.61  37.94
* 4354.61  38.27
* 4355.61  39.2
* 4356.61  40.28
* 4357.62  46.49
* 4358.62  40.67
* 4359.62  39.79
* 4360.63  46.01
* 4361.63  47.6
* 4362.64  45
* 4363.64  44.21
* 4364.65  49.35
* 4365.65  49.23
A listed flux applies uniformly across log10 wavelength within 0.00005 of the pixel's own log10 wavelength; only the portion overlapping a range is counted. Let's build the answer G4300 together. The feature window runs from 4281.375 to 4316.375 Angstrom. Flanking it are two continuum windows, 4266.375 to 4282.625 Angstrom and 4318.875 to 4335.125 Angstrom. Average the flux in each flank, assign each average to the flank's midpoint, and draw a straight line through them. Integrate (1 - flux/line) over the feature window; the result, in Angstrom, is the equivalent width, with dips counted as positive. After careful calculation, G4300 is 6.1 Angstrom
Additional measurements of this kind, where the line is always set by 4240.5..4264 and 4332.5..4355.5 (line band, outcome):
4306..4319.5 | 2.2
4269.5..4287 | 2.5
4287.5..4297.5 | 1.7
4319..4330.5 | 0.7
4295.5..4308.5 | 4.5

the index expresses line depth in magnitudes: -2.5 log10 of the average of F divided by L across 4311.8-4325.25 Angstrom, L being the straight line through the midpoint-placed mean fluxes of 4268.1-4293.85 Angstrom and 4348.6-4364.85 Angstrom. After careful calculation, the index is -0.071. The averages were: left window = 28.7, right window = 41.2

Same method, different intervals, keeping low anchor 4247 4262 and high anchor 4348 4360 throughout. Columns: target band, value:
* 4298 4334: 0.14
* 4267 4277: 0.20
